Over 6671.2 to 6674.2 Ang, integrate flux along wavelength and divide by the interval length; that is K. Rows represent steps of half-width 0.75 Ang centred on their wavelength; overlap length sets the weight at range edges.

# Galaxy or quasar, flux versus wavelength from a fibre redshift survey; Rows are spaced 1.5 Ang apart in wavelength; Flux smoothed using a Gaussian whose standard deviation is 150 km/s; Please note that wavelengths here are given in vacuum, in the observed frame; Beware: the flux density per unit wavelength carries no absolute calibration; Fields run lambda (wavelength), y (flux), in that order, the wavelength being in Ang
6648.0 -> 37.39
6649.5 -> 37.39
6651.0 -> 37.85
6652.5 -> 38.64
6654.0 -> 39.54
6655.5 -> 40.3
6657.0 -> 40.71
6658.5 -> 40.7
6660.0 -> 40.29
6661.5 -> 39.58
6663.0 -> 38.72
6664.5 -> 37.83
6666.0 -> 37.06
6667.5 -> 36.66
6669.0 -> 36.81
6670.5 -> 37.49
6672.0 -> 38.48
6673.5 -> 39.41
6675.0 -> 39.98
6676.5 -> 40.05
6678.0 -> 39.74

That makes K 38.9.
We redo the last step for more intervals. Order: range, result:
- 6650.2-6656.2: 39.1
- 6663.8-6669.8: 37.1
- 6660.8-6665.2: 38.7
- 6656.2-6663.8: 40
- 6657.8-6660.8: 40.5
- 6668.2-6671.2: 37.1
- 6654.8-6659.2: 40.6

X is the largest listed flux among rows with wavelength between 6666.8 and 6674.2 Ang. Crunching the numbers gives 39.41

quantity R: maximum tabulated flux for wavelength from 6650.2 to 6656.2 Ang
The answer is 40.3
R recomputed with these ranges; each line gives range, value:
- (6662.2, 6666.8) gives 38.72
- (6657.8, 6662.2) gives 40.7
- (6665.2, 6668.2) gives 37.06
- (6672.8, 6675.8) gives 39.98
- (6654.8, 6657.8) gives 40.71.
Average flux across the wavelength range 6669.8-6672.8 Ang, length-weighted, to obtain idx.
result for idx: 38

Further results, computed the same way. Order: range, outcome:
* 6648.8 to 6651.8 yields 37.6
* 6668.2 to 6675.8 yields 38.4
